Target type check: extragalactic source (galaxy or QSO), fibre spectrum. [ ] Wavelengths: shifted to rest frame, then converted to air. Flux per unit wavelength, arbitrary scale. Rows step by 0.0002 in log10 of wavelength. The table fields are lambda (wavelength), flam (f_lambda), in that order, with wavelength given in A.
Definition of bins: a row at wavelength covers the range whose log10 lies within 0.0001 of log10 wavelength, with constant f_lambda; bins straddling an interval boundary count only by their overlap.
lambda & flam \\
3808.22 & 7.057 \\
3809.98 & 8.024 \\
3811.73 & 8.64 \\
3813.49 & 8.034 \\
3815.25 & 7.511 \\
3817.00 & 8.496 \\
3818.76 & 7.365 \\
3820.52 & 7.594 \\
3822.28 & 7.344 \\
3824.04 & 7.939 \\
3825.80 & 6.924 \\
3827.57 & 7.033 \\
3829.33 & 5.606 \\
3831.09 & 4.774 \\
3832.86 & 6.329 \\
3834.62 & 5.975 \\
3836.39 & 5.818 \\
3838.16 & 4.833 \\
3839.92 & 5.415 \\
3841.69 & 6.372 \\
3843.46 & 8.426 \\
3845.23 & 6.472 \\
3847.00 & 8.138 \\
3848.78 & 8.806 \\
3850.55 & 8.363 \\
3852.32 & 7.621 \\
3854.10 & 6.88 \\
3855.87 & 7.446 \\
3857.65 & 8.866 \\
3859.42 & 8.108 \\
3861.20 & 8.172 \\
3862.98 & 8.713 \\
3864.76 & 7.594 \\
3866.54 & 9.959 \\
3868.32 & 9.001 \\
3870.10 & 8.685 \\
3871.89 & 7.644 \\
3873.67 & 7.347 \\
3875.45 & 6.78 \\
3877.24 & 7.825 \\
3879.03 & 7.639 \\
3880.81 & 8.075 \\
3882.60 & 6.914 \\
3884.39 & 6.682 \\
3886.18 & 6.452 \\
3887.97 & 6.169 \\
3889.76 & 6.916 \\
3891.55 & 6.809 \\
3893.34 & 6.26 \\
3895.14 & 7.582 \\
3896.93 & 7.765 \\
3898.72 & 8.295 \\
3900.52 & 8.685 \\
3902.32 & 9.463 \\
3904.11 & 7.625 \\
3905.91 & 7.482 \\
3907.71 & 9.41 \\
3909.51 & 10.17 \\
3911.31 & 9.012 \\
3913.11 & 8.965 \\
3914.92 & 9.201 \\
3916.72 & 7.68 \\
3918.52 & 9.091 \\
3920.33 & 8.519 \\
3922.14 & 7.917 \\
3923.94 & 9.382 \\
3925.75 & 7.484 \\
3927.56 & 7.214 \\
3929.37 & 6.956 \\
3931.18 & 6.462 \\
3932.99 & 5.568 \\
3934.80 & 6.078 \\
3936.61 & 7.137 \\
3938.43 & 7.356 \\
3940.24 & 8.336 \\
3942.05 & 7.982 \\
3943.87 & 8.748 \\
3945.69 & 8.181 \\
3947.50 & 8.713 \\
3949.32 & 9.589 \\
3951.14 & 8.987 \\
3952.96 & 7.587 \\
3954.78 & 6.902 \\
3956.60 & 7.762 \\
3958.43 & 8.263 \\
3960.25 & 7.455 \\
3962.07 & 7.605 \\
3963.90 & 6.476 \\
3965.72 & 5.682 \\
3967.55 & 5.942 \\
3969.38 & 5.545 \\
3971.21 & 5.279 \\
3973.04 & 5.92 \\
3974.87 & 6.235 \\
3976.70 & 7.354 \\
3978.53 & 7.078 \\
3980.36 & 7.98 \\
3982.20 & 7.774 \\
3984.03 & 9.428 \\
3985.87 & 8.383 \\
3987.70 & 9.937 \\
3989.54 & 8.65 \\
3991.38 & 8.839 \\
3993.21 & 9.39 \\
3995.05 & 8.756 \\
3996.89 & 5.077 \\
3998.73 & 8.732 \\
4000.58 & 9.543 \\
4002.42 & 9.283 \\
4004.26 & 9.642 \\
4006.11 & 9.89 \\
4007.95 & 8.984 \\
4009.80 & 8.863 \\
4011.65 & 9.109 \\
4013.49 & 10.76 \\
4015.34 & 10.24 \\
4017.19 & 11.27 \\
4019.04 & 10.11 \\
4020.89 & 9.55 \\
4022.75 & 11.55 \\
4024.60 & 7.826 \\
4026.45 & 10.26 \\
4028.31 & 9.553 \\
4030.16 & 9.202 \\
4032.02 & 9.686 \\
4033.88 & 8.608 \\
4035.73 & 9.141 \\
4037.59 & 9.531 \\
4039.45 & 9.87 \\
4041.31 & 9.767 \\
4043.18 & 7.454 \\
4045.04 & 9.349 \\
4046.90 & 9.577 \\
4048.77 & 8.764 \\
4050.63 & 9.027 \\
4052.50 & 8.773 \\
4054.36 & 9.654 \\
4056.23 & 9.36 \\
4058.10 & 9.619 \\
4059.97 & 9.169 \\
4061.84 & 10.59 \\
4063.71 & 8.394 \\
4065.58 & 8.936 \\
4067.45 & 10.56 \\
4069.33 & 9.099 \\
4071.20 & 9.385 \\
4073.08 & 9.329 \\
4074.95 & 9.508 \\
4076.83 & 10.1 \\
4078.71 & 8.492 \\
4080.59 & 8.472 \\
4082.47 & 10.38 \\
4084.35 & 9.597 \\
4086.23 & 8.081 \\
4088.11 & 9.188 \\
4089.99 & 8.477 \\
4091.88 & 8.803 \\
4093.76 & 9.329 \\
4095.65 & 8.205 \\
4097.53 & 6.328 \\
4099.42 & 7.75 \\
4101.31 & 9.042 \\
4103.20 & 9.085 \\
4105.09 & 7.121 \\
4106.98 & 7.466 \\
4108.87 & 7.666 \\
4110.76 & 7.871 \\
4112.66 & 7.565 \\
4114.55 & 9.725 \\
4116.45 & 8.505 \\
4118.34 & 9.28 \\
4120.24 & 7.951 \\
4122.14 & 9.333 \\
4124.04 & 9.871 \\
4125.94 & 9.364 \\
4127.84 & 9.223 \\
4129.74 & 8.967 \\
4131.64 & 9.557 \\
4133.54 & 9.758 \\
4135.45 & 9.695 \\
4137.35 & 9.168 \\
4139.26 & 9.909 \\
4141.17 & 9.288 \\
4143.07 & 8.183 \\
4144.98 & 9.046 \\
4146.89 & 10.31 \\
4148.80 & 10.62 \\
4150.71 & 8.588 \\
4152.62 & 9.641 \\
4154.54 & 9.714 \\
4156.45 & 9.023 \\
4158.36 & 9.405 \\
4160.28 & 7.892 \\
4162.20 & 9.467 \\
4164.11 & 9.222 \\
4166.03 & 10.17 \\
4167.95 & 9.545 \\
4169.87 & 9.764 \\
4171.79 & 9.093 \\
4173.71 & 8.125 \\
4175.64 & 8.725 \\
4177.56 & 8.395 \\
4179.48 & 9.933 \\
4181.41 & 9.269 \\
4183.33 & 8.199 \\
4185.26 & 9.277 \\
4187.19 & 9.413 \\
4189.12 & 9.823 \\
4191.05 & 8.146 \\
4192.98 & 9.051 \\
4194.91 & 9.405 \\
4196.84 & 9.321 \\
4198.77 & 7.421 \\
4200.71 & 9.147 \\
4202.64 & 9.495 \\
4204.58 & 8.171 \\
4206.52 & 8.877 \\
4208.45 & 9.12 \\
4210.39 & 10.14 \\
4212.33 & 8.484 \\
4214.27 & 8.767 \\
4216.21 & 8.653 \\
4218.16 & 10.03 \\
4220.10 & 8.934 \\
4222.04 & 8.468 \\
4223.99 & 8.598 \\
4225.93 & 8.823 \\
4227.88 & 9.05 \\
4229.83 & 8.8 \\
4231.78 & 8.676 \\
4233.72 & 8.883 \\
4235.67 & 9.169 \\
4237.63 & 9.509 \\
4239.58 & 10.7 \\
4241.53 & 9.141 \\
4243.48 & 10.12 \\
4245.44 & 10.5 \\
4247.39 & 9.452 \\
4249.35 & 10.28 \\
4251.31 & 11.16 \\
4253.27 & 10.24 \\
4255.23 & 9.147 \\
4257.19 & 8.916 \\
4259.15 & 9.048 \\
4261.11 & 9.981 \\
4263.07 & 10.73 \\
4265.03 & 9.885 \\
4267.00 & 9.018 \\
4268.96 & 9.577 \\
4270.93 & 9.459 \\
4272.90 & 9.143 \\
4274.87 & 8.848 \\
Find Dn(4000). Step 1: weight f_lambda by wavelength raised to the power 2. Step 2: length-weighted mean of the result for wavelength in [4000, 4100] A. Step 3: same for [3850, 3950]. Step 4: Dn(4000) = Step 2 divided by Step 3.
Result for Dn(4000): 1.3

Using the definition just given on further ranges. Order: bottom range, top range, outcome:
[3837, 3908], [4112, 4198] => 1.39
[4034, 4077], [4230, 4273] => 1.14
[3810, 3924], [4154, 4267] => 1.43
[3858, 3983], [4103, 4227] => 1.33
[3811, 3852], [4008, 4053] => 1.49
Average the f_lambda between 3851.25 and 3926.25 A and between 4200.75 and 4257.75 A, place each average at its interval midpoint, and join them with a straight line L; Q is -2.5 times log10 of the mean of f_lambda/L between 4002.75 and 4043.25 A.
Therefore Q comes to -0.13 mag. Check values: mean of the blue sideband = 8.01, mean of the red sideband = 9.32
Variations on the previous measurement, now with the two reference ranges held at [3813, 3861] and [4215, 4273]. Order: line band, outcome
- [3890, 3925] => -0.111 mag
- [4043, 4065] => -0.101 mag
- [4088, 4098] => 0.023 mag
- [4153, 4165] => -0.019 mag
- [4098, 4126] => 0.035 mag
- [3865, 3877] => -0.119 mag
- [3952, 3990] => 0.090 mag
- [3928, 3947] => 0.058 mag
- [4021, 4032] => -0.175 mag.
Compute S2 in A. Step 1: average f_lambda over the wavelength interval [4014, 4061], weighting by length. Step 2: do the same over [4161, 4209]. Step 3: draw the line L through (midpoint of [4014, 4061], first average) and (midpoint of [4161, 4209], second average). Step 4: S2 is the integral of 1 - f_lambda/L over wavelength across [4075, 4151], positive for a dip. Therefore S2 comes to 3.03 A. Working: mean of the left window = 9.49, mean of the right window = 9.06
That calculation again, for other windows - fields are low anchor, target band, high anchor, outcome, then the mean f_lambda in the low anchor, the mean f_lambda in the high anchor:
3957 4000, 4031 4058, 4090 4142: -3.7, 7.49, 8.73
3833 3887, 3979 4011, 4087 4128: -2.9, 7.49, 8.49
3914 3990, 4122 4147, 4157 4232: -2.1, 7.61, 9.01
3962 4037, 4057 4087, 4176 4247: -2.2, 8.54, 9.11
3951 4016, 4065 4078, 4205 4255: -1.6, 8.02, 9.37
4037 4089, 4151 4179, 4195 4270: 0.5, 9.28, 9.33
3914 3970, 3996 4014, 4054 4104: -1.5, 7.62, 9.06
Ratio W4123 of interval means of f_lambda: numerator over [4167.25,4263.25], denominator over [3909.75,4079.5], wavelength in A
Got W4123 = 1.08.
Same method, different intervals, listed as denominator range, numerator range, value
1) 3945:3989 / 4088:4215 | 1.19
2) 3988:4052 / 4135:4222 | 0.98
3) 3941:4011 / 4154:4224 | 1.14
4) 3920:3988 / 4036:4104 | 1.22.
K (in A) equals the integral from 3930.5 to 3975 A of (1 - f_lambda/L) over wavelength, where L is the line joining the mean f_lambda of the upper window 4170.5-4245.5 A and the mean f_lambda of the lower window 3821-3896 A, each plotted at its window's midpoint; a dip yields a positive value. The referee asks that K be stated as 3.0 A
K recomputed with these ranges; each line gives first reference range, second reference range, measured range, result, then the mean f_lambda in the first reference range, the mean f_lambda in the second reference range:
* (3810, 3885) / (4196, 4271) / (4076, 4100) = -0.27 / 7.44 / 9.33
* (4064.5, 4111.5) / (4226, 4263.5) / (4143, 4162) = -0.42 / 8.73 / 9.62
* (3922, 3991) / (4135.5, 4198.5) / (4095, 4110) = 1.49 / 7.51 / 9.21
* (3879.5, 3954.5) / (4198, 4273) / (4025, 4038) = -1.49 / 7.87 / 9.33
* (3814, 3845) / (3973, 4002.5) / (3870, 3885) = -0.66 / 6.7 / 8.17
